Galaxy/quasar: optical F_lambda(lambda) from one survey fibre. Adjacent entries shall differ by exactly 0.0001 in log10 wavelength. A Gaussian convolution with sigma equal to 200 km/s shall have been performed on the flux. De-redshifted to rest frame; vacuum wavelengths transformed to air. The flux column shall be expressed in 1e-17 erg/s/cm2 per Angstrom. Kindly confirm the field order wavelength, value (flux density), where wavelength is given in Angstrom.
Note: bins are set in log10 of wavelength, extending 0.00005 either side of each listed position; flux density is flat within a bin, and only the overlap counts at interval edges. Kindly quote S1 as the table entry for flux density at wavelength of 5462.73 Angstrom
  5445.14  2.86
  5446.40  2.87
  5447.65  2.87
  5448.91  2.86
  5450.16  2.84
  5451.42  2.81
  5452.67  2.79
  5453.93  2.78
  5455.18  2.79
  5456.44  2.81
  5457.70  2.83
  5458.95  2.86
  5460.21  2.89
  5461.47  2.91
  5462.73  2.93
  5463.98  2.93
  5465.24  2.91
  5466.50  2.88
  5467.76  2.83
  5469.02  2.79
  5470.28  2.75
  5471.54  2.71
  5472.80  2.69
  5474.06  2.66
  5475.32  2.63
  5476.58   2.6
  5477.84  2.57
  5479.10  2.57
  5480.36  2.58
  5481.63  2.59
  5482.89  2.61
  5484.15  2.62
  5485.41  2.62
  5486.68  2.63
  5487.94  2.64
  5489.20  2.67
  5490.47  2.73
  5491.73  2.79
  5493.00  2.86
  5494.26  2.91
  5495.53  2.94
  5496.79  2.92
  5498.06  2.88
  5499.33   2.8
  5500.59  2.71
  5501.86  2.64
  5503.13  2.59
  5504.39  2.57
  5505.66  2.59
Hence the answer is 2.93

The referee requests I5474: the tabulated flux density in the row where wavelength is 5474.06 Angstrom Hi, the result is 2.66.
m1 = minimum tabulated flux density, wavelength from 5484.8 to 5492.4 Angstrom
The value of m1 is 2.62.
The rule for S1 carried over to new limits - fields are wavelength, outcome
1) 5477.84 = 2.57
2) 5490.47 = 2.73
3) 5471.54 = 2.71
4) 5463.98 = 2.93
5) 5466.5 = 2.88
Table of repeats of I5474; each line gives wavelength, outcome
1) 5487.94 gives 2.64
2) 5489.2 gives 2.67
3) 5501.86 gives 2.64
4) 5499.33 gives 2.8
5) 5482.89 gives 2.61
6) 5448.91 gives 2.86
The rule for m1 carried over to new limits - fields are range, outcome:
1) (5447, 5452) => 2.81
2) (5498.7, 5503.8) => 2.59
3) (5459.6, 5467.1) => 2.88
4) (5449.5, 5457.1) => 2.78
